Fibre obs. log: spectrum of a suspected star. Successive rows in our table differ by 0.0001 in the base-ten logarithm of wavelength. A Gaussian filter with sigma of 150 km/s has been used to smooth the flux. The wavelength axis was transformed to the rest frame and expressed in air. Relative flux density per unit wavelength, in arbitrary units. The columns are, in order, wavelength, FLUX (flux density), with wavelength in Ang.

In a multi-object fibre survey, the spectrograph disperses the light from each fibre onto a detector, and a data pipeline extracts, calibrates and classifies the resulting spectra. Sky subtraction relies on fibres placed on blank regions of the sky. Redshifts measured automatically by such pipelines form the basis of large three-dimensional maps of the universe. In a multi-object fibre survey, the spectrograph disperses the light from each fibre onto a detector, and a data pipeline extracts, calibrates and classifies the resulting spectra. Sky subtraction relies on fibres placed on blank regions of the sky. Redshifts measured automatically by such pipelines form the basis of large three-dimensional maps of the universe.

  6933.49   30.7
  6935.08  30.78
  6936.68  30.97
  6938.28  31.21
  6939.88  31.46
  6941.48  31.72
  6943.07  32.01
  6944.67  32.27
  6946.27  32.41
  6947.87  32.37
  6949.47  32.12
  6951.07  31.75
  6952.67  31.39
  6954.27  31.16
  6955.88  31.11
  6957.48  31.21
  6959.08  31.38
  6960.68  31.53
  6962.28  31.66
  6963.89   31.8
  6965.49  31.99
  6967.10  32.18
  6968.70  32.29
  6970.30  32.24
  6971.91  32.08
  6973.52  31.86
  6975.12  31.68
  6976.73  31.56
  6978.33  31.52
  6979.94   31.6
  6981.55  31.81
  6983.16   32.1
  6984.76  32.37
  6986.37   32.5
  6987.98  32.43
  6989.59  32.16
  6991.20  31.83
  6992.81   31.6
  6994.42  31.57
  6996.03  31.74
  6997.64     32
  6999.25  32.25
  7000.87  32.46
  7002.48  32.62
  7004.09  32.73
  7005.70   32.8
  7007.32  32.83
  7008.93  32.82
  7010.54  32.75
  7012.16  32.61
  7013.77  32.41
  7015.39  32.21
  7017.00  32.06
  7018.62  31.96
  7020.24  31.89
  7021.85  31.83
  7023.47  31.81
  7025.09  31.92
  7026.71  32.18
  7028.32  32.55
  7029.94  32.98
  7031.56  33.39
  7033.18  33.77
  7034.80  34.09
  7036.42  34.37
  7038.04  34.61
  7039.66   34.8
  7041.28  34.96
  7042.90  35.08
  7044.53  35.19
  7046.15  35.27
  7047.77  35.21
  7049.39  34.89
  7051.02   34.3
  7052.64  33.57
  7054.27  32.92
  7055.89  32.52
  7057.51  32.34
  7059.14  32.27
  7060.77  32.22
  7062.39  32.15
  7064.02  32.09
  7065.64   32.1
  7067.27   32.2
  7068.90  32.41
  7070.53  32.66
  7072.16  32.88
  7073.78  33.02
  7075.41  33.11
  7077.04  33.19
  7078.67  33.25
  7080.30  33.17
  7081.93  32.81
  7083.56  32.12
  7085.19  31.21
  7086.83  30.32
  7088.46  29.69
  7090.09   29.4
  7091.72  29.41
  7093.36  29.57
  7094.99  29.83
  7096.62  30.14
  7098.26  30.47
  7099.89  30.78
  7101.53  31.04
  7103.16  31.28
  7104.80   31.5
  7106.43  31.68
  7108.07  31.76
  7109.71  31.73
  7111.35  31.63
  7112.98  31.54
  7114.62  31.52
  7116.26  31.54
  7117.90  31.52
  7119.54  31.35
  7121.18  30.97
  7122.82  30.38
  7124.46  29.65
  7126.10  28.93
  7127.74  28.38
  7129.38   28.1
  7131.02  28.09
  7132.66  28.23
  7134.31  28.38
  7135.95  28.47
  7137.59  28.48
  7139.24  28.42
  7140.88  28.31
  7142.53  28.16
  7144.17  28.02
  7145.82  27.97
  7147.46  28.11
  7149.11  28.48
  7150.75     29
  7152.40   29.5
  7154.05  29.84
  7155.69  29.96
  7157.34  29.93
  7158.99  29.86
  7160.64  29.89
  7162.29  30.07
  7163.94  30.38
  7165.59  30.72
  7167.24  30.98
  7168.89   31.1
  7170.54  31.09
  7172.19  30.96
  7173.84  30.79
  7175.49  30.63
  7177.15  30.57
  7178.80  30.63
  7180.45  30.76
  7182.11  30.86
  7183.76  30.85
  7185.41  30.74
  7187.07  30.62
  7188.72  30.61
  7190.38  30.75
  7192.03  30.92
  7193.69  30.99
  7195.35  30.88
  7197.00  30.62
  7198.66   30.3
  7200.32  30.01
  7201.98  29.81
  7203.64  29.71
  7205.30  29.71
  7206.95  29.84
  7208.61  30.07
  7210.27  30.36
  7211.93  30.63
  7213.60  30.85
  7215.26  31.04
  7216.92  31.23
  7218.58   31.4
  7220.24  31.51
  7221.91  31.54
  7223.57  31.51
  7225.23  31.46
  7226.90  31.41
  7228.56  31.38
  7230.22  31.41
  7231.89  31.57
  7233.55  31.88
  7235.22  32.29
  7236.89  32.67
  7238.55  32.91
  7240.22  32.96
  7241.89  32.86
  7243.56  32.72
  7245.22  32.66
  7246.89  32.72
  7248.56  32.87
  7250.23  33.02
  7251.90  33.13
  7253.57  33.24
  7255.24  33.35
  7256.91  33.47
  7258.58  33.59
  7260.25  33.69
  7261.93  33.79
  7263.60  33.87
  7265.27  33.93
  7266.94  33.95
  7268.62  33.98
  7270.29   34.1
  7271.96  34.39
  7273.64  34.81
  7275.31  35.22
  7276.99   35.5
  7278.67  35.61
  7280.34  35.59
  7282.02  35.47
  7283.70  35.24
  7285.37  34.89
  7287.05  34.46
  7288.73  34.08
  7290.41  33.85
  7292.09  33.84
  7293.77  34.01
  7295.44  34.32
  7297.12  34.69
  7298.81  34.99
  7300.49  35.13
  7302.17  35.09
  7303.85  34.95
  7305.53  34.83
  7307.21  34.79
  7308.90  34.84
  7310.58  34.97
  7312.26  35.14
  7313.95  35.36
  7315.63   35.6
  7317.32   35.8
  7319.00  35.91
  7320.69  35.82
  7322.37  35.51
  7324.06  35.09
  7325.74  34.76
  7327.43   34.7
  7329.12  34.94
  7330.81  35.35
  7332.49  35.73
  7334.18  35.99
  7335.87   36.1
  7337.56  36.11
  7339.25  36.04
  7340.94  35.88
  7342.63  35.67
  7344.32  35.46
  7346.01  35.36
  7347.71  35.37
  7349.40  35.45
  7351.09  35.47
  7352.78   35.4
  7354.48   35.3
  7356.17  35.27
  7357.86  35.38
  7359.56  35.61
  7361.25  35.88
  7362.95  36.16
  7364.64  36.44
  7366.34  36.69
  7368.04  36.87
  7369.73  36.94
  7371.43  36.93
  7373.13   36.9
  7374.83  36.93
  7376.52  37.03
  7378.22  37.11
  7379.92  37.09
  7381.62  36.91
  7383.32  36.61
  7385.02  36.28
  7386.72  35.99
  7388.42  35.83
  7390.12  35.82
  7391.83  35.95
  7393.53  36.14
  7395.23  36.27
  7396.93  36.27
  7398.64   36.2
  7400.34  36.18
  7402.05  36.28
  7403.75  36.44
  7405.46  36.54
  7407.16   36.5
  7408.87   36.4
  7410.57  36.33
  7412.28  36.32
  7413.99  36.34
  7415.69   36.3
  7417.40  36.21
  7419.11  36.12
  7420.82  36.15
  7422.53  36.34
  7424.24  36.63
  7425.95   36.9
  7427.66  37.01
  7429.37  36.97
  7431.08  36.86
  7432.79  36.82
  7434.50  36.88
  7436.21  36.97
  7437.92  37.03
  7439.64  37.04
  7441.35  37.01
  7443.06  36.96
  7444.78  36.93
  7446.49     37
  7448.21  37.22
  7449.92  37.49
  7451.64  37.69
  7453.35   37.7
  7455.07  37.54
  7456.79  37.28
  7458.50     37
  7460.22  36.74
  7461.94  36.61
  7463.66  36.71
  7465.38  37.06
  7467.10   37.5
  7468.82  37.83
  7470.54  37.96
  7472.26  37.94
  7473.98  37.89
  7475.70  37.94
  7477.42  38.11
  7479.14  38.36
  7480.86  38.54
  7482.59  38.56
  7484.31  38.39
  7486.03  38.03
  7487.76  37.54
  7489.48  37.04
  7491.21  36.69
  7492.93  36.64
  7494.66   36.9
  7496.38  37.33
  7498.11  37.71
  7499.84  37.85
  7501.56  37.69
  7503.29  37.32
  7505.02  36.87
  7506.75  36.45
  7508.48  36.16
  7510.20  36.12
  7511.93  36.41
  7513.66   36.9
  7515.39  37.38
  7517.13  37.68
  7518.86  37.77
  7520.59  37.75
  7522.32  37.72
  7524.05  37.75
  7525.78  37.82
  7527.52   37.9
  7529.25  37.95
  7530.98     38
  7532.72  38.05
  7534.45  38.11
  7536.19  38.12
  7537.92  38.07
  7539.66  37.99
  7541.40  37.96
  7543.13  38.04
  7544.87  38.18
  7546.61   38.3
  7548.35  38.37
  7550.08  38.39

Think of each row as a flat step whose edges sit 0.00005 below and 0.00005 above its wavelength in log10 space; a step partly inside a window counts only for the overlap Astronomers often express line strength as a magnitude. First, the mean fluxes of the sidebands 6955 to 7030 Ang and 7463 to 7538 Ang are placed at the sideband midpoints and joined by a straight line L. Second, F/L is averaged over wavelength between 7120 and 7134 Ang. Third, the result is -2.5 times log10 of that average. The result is 0.15 mag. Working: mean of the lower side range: 32.1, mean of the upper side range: 37.6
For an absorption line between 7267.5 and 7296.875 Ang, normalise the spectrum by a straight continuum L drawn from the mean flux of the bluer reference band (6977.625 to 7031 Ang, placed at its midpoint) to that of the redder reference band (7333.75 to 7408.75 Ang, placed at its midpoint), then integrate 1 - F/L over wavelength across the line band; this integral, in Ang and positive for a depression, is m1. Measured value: 0.5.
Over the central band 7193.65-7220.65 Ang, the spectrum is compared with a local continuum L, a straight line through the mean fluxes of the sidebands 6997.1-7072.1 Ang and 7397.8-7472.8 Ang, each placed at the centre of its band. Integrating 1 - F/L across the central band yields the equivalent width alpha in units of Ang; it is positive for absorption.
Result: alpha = 3.25 Ang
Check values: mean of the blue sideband 33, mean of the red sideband 36.9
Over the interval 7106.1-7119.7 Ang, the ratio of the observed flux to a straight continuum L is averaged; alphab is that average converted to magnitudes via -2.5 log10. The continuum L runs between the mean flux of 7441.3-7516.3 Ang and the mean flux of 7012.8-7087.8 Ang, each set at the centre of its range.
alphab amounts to 0.07 mag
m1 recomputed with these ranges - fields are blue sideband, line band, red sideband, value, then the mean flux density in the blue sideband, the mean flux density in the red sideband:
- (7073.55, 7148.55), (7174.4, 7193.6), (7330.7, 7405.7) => 0.7 Ang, 30.3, 36.1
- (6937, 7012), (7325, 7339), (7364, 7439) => 0.1 Ang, 32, 36.5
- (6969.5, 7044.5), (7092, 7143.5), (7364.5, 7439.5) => 5.6 Ang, 32.6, 36.5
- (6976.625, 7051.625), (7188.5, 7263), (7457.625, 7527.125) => 6.8 Ang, 32.9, 37.4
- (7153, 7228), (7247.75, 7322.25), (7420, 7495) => -3.5 Ang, 30.6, 37.3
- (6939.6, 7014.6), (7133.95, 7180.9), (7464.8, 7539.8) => 5.9 Ang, 32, 37.6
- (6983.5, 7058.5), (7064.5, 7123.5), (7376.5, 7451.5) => 3.8 Ang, 33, 36.6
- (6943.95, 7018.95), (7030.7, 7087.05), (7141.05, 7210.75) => -3.7 Ang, 32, 30.1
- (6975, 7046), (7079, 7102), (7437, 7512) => 1.9 Ang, 32.7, 37.3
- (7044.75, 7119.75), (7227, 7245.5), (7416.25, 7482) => 1.0 Ang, 32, 37.2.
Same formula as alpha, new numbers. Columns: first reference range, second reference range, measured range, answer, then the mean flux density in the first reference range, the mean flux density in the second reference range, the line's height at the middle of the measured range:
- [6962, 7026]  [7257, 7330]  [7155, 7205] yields 4.8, 32.1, 34.8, 33.8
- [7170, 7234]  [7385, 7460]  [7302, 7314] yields -0.5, 30.8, 36.6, 33.6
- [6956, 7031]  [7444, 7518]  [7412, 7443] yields 0.1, 32.1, 37.4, 36.8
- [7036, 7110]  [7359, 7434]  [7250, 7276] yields 0.7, 32.4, 36.5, 34.8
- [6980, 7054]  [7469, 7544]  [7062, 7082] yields 0.5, 32.9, 37.6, 33.5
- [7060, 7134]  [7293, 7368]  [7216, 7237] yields 1.2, 31.1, 35.4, 33.5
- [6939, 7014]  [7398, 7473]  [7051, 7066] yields 0.1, 32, 36.9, 32.9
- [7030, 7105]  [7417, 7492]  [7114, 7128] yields 1.1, 32.6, 37.3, 33.2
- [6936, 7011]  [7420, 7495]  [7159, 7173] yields 1.4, 32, 37.3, 34.1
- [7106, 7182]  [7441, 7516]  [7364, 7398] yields -1.3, 29.9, 37.3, 35.2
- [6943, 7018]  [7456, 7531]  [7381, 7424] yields 0.3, 32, 37.4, 36.5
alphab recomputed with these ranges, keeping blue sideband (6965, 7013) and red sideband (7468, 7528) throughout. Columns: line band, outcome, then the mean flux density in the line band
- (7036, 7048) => -0.07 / 34.9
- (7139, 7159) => 0.17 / 28.9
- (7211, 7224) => 0.11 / 31.2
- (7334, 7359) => 0.01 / 35.6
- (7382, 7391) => 0.01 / 36.1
